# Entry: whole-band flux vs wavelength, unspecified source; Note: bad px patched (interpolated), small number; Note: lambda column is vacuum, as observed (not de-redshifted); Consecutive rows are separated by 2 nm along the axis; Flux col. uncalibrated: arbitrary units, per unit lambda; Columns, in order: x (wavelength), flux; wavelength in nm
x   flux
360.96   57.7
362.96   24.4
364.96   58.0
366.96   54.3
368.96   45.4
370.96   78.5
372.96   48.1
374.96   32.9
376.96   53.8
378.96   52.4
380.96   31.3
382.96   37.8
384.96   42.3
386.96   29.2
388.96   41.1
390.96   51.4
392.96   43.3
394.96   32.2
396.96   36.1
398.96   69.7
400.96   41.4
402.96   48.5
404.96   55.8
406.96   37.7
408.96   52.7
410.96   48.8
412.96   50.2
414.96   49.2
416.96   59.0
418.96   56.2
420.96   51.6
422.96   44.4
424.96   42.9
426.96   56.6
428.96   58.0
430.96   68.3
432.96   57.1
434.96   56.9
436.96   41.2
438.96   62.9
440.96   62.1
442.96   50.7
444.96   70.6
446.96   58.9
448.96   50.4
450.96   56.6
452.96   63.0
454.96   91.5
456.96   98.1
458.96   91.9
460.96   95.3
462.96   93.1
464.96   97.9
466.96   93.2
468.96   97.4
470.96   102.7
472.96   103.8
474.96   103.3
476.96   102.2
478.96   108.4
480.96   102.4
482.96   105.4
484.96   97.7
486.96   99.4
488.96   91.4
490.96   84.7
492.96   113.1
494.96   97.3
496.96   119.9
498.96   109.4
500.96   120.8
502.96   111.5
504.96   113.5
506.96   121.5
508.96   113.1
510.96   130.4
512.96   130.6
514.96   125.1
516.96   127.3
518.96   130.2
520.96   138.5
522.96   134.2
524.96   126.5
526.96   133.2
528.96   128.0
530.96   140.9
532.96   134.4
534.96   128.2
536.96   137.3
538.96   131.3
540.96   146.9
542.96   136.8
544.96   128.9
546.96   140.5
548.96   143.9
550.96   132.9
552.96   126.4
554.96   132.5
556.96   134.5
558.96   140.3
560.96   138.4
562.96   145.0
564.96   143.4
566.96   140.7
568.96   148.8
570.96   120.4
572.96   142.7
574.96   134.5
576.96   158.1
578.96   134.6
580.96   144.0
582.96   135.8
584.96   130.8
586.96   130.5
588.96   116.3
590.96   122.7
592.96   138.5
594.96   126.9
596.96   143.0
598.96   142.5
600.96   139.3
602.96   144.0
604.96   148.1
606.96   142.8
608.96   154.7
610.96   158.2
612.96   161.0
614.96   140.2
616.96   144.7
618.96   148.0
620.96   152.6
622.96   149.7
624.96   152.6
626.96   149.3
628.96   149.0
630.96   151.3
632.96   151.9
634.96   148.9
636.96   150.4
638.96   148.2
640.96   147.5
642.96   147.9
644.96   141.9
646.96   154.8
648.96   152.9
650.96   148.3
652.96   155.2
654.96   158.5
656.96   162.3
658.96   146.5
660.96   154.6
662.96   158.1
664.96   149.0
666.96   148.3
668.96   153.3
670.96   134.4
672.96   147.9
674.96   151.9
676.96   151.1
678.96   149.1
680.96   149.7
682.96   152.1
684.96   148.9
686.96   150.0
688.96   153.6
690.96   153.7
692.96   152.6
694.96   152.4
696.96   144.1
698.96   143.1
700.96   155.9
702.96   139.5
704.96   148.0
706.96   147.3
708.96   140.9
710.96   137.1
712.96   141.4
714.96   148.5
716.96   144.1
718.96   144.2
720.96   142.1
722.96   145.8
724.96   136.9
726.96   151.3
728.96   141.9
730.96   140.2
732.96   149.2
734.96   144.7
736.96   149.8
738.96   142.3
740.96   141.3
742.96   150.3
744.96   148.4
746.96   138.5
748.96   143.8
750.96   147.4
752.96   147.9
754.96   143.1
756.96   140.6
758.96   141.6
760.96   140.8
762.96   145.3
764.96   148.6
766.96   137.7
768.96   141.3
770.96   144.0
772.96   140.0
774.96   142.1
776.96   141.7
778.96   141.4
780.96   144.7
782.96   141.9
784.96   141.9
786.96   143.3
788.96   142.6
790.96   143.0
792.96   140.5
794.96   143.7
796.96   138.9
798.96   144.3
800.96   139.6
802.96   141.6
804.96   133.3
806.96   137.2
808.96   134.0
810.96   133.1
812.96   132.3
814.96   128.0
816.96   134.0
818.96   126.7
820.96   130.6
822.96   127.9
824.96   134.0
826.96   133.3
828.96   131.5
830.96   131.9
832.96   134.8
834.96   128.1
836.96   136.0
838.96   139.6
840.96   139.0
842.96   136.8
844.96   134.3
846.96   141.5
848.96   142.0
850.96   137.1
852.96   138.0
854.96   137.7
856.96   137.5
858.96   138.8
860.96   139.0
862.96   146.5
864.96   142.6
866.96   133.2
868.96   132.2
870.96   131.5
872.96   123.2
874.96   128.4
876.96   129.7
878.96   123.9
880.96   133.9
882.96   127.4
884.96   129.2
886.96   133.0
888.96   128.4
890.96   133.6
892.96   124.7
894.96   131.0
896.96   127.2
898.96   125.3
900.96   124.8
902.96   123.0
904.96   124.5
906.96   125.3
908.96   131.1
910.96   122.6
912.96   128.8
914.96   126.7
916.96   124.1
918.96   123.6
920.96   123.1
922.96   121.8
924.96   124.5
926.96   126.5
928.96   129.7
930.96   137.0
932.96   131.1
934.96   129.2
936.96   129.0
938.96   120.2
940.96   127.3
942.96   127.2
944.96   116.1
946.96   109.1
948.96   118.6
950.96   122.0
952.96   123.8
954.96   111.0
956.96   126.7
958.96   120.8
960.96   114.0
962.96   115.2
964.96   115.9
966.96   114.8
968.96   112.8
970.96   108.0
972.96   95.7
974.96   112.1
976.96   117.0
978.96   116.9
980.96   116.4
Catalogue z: 0.14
